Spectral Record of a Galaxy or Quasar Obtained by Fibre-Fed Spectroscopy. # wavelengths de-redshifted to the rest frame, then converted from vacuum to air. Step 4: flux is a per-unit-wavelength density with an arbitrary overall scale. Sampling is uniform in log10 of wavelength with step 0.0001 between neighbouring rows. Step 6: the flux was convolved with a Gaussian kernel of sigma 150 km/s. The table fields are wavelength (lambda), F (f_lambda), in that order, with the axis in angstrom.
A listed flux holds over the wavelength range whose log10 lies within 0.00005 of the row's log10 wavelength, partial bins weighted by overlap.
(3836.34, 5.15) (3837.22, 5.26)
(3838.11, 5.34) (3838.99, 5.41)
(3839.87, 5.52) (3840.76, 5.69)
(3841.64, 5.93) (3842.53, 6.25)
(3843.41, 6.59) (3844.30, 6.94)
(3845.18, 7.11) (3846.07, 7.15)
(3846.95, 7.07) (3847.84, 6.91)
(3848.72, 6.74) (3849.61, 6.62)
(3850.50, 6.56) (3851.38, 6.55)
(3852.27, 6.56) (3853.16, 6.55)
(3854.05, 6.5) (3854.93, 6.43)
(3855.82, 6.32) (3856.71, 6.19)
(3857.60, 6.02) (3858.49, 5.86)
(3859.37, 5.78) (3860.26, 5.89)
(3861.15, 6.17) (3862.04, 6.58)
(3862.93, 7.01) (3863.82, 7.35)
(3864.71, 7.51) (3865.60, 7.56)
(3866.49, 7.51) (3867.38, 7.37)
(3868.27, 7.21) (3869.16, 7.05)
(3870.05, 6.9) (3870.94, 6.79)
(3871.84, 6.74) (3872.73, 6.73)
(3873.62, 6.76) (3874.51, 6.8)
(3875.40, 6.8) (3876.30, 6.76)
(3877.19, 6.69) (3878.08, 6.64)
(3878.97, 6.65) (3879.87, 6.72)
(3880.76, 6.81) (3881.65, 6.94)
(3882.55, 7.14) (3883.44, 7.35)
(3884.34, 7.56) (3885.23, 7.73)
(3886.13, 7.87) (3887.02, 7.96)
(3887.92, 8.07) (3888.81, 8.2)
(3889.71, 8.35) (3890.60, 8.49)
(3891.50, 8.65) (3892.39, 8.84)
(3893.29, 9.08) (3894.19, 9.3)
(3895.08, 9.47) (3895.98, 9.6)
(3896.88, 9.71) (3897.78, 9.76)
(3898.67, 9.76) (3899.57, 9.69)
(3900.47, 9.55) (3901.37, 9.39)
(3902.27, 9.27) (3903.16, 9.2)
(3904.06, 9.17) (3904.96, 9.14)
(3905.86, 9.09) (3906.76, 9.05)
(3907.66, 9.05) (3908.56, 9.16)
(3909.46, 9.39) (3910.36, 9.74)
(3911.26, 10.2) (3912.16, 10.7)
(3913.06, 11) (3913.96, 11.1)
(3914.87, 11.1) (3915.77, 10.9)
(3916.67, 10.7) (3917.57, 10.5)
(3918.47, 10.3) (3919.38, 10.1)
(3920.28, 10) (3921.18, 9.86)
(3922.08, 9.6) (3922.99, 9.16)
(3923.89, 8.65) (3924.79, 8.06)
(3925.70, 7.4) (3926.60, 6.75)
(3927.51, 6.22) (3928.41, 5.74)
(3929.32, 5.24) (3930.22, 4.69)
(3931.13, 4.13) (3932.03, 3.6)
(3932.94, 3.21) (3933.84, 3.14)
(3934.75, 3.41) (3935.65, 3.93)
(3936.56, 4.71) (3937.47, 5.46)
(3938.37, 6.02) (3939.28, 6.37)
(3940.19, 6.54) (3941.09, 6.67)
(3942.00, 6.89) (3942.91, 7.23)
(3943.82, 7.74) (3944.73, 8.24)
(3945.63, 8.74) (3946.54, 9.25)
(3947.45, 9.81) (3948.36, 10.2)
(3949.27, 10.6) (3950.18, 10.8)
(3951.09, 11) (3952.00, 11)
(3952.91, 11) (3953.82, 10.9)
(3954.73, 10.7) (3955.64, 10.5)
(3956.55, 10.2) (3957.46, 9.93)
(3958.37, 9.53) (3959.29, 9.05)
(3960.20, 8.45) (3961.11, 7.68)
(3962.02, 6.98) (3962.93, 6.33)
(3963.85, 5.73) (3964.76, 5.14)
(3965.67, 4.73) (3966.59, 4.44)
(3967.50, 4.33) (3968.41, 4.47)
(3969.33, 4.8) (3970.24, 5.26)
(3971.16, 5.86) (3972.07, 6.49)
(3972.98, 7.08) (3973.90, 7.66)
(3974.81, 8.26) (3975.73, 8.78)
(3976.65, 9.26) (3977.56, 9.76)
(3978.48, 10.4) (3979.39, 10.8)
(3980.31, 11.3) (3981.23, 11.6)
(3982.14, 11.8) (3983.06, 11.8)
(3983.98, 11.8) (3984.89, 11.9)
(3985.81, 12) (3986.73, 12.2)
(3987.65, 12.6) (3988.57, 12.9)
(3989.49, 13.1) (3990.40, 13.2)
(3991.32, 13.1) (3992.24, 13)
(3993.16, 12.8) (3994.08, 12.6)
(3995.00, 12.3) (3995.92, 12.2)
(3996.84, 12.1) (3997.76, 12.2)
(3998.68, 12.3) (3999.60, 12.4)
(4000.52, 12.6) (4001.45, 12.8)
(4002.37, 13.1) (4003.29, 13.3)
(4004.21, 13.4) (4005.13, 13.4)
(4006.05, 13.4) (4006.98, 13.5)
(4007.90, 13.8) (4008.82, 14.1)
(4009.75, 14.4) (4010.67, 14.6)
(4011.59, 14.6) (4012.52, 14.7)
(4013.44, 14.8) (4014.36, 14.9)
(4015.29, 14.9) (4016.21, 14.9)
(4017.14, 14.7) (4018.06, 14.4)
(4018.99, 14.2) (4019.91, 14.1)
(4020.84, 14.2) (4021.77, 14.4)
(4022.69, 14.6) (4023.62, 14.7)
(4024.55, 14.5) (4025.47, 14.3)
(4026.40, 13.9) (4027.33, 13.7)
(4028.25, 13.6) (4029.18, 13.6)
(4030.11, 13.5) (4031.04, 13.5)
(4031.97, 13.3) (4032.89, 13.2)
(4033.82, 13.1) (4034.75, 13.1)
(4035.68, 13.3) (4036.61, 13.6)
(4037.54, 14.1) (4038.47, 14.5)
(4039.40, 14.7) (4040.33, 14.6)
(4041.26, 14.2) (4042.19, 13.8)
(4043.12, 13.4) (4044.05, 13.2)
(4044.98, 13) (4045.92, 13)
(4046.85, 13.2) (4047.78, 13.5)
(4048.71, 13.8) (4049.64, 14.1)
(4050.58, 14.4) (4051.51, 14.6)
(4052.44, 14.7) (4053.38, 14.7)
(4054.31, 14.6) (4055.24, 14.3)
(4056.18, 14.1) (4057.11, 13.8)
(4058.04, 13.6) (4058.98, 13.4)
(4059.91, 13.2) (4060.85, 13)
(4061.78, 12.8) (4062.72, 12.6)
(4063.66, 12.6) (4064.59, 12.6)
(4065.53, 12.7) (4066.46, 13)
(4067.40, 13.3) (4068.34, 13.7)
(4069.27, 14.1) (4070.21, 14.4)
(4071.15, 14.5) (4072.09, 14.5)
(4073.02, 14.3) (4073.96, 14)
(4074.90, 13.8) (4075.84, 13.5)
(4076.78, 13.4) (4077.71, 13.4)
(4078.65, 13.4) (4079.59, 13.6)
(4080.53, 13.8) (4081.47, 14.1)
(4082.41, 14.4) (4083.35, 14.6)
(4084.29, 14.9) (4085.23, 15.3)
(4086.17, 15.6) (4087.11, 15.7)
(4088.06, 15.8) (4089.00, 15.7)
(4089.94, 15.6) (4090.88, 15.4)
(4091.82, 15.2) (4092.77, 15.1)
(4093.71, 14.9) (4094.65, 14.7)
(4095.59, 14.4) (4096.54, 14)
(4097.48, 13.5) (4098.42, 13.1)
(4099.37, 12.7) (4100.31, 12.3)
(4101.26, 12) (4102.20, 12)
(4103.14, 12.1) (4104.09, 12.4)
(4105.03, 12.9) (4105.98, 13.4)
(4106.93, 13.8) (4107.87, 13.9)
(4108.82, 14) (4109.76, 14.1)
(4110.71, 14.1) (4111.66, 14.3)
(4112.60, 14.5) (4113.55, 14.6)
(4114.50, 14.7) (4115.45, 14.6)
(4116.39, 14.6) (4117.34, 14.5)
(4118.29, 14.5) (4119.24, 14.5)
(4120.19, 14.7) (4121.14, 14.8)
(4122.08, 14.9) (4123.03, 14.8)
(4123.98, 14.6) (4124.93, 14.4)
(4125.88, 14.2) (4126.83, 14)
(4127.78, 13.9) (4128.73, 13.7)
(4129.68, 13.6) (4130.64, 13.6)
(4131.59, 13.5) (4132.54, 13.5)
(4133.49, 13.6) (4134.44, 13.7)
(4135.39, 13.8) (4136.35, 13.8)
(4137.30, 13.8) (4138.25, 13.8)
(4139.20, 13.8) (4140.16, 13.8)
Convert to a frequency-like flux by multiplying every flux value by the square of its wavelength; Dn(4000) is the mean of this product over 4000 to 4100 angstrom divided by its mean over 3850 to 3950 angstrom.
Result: 1.95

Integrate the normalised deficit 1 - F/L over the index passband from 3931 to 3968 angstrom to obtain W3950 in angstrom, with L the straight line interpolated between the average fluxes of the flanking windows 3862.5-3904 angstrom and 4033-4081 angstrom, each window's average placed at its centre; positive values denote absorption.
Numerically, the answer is 9.8 angstrom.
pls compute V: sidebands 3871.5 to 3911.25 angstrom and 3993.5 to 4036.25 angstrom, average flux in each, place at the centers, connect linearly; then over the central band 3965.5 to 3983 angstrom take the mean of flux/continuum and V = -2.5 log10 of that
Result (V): 0.45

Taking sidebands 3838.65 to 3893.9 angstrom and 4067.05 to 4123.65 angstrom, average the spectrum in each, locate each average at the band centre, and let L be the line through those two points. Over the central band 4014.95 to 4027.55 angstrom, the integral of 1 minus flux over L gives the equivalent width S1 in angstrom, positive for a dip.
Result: -2.7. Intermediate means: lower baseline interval 6.95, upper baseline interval 14.2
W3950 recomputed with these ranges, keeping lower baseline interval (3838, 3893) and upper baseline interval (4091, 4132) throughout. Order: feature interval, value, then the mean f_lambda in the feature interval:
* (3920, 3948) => 7.0 angstrom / 6.65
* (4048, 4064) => -1.8 angstrom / 13.8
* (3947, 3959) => -1.3 angstrom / 10.4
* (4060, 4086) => -1.7 angstrom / 13.7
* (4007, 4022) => -4.4 angstrom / 14.5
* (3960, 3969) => 3.7 angstrom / 5.74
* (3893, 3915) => -4.5 angstrom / 9.65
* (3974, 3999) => -3.0 angstrom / 11.6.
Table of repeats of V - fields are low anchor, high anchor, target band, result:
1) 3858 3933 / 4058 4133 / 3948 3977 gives 0.24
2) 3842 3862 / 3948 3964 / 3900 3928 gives -0.14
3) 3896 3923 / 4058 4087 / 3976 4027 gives -0.09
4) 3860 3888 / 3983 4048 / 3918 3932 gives 0.22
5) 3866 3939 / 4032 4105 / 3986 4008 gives -0.14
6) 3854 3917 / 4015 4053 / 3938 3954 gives 0.19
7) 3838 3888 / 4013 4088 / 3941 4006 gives 0.12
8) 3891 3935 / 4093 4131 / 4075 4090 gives -0.11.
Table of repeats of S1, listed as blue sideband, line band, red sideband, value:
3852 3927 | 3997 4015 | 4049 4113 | -2.9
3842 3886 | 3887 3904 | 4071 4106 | -2.8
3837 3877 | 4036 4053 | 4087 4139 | -2.6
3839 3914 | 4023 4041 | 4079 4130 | -2.5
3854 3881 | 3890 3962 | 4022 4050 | 3.7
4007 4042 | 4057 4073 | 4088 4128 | 0.8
